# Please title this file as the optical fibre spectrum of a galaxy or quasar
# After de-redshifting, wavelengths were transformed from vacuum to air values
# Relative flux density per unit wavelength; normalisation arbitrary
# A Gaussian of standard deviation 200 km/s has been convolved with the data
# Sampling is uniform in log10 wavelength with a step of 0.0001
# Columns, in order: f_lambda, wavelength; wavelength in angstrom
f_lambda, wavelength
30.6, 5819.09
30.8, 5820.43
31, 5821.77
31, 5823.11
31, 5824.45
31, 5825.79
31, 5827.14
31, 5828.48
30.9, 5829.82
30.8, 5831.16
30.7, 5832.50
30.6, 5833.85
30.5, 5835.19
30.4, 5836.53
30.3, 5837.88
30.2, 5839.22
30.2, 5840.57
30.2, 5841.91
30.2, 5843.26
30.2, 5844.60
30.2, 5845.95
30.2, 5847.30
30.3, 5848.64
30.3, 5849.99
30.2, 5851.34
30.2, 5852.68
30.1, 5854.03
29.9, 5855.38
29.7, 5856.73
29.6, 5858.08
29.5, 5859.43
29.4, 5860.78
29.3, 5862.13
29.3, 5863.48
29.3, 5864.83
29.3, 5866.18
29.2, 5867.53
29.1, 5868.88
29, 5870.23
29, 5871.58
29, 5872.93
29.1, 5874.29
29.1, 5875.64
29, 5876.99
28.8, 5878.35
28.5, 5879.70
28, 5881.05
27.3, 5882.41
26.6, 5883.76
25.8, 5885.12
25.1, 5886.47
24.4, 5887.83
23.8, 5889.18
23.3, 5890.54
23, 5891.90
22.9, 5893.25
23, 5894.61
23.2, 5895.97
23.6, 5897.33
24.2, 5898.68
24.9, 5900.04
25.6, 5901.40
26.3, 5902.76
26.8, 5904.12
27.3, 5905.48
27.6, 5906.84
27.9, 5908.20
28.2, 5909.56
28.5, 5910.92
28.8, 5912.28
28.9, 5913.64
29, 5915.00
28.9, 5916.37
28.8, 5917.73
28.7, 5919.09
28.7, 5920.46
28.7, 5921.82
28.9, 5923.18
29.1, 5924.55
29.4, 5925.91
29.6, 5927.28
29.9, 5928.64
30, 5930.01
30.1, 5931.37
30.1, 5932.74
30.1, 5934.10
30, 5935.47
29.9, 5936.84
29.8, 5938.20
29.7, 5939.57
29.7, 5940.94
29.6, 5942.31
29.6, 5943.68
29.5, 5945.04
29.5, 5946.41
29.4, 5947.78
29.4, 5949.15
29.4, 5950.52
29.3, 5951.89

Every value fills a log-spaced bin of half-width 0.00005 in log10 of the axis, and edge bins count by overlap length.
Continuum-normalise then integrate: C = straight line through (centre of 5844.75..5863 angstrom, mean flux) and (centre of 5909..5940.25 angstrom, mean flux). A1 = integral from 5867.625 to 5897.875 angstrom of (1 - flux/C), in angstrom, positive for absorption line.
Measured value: 3.3 angstrom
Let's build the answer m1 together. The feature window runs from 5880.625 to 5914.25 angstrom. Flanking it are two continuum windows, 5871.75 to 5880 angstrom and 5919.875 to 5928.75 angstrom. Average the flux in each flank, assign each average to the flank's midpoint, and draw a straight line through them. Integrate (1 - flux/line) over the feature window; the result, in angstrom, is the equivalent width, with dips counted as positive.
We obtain 3.8 angstrom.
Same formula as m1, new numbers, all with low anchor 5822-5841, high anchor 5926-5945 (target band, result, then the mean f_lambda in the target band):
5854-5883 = 1.23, 29.1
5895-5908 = 1.98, 25.5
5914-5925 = 0.41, 28.8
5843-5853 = 0.11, 30.2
